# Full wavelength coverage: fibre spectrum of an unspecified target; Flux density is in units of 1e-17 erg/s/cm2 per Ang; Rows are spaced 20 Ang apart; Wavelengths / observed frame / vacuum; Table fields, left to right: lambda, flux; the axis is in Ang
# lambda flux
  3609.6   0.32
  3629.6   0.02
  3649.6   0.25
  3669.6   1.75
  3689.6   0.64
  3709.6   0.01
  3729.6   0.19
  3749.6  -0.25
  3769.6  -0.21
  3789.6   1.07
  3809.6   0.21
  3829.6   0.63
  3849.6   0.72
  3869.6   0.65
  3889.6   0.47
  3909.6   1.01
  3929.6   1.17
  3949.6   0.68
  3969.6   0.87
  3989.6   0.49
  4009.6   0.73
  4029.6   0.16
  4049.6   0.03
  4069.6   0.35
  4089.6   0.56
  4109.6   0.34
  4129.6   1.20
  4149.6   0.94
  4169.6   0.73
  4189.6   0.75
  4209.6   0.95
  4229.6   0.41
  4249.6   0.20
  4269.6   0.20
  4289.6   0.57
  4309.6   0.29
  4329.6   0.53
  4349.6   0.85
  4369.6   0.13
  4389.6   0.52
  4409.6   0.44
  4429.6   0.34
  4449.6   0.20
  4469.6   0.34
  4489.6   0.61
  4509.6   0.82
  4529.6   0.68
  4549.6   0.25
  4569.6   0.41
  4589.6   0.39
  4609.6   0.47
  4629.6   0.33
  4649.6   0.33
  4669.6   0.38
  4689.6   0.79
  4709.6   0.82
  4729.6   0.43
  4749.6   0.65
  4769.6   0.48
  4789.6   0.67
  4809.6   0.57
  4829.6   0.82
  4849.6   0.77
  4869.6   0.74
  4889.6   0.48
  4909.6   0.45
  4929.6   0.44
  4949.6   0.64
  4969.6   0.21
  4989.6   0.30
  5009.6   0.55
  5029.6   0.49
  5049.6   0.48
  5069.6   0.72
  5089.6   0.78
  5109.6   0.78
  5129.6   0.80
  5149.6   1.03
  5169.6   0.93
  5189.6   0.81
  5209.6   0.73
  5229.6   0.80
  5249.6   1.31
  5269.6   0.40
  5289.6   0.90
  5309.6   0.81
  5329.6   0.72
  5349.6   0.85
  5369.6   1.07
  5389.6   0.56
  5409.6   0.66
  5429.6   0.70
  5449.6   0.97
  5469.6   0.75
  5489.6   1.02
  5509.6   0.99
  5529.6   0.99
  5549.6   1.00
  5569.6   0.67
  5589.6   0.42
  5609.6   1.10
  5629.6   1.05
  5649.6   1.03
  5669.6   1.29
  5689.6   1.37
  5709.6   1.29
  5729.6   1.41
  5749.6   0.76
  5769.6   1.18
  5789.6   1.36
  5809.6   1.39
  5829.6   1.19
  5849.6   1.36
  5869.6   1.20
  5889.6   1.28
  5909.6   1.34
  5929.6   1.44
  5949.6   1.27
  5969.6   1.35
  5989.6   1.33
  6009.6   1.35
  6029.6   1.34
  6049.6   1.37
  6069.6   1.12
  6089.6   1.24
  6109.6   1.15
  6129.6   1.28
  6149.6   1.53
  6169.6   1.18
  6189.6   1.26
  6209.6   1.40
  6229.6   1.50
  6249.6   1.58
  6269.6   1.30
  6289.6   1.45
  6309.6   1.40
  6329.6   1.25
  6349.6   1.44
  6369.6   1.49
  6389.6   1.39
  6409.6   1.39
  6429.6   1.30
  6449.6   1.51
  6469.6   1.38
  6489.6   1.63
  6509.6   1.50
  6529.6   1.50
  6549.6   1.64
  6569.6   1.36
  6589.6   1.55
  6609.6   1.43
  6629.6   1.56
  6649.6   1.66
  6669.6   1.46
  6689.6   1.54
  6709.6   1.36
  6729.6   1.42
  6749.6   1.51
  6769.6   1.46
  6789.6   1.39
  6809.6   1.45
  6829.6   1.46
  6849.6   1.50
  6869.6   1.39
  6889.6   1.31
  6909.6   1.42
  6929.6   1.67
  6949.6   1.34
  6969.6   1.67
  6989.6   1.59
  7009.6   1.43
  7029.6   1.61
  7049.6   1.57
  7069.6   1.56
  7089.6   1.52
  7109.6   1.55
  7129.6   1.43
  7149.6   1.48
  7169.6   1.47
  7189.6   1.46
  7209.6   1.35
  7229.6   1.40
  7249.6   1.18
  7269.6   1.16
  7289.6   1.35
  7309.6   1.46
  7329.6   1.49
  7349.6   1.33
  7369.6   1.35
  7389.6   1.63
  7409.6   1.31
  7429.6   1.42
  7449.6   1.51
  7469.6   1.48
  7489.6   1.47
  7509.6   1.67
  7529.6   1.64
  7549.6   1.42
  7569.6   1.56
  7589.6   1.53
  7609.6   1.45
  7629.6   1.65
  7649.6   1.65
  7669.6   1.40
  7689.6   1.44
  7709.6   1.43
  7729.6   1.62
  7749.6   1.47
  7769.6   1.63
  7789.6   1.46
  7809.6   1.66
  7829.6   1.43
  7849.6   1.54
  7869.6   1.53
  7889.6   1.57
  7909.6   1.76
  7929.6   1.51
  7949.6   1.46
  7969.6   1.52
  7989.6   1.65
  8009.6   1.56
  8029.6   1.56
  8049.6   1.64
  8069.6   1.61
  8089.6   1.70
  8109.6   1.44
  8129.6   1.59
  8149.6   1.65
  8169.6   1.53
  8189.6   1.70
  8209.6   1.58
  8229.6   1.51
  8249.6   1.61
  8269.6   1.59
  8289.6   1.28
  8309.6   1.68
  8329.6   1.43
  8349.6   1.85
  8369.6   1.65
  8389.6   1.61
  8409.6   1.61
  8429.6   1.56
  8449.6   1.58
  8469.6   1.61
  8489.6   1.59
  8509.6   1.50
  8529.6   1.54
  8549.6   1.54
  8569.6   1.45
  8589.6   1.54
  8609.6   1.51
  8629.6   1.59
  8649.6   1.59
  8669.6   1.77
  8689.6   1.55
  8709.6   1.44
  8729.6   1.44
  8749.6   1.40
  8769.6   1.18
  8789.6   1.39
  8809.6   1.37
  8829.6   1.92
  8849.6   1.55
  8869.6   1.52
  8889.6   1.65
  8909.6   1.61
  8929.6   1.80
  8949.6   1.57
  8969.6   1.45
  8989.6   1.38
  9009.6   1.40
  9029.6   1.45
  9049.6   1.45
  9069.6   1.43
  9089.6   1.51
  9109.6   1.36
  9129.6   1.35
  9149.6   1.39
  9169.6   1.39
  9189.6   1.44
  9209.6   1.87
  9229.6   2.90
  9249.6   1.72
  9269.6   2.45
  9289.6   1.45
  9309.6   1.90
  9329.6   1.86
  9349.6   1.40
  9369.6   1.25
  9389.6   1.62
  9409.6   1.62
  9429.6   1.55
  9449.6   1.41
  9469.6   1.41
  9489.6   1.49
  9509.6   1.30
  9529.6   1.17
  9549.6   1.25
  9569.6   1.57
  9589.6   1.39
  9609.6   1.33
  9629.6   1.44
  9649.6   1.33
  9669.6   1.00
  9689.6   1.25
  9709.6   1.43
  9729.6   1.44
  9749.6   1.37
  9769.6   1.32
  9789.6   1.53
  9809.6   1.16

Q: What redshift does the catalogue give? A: 0.41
